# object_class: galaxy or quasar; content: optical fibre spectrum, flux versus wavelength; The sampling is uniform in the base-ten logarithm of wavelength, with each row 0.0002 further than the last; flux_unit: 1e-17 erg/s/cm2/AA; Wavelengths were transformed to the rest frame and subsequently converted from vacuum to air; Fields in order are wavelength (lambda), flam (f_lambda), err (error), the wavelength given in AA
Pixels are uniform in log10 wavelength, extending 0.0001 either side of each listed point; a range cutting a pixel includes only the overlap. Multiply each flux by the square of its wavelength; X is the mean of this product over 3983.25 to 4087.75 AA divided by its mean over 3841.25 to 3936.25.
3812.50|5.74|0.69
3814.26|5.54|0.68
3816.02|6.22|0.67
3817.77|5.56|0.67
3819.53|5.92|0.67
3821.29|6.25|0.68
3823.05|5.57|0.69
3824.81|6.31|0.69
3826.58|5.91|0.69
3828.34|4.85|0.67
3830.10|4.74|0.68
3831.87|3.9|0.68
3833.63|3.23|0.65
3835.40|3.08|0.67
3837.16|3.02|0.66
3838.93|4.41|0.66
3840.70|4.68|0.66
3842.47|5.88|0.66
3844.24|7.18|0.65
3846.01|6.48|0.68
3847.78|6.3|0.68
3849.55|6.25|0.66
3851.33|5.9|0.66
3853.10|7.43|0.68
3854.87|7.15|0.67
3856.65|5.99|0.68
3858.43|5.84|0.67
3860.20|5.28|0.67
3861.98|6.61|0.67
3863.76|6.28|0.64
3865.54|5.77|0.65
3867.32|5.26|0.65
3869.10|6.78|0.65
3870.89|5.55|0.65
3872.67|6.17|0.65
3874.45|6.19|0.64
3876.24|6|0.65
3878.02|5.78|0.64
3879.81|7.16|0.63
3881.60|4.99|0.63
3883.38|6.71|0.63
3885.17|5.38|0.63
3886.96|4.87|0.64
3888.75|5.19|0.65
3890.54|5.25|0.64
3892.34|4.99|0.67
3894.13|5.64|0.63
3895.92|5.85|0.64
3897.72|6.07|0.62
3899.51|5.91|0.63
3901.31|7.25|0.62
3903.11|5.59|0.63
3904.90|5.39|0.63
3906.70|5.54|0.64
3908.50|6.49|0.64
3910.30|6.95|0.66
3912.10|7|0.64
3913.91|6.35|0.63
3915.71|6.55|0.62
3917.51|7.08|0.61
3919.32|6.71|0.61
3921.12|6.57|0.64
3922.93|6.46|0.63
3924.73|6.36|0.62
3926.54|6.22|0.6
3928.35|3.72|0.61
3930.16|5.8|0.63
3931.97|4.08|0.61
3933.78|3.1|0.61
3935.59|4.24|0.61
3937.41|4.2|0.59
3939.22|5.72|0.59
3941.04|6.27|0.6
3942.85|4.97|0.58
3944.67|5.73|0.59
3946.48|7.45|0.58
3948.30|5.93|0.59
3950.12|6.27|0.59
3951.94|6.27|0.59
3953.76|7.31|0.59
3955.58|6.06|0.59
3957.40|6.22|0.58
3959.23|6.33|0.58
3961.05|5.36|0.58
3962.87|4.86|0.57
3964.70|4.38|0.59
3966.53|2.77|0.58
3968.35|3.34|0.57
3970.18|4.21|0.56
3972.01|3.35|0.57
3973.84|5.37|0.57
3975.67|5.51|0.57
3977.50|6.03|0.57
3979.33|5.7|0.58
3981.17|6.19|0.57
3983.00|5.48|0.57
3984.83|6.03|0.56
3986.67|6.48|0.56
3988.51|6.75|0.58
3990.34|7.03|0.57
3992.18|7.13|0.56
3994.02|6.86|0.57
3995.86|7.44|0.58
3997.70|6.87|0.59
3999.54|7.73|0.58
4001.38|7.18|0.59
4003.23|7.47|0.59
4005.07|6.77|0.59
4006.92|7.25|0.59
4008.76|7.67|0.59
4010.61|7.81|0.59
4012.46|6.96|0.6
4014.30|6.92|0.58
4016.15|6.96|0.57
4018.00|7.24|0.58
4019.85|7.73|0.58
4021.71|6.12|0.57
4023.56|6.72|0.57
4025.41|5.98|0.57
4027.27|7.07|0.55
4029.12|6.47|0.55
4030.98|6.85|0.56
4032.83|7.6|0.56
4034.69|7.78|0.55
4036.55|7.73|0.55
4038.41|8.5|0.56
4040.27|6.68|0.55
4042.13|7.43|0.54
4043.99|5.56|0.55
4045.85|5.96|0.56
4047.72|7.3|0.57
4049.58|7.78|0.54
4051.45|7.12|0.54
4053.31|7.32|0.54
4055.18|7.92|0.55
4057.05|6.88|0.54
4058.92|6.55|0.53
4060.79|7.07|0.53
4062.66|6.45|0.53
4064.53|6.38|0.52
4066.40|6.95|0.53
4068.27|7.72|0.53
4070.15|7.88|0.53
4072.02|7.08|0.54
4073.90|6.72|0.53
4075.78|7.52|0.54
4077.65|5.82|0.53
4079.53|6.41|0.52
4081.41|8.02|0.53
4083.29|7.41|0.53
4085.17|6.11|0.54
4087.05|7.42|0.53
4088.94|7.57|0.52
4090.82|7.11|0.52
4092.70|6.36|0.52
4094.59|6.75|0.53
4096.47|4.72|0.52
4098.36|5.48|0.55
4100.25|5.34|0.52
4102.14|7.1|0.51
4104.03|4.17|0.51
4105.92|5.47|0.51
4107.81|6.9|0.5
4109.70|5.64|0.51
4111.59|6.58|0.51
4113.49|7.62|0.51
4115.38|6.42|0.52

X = 1.3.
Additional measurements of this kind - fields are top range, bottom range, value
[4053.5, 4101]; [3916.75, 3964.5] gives 1.27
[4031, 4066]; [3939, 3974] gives 1.38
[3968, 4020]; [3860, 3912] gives 1.16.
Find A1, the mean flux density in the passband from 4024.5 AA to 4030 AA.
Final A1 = 6.51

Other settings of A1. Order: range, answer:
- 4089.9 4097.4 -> 6.24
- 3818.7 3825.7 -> 6.01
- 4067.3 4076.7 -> 7.38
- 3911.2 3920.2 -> 6.73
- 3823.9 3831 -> 5.44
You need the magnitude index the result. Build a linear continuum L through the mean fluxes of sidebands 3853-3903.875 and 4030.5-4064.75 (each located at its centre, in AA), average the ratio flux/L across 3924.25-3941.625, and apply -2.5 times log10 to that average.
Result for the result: 0.27 mag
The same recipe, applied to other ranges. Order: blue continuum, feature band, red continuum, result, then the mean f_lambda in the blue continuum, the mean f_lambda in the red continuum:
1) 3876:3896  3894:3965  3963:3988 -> -0.105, 5.63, 5.01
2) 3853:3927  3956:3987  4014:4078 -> 0.269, 6.1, 7.03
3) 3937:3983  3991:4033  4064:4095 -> -0.155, 5.45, 7.03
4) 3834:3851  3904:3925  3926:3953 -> -0.215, 5.21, 5.33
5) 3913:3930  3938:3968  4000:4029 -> 0.143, 6.2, 7.05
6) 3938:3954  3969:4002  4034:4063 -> 0.064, 6.13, 7.13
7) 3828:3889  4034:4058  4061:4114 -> -0.128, 5.62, 6.59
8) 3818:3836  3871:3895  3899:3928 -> 0.031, 5.02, 6.36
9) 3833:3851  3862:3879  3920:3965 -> -0.147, 5.1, 5.62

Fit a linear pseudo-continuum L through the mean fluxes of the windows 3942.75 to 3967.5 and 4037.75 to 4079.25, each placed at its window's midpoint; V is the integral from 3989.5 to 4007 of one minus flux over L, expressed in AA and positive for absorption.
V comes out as -2.5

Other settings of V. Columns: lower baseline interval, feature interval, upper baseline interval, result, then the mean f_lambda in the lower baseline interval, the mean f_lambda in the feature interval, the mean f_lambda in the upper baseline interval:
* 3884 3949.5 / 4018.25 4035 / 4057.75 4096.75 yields -0.9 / 5.75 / 6.9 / 6.9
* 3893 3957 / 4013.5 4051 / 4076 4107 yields -5.0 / 5.92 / 7.02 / 6.36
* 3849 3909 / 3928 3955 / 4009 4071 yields 4.0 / 5.95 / 5.45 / 7.08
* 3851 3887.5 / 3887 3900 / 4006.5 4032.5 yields 1.5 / 6.07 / 5.5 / 6.99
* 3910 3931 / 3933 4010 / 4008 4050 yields 8.9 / 6.3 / 5.9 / 7.07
